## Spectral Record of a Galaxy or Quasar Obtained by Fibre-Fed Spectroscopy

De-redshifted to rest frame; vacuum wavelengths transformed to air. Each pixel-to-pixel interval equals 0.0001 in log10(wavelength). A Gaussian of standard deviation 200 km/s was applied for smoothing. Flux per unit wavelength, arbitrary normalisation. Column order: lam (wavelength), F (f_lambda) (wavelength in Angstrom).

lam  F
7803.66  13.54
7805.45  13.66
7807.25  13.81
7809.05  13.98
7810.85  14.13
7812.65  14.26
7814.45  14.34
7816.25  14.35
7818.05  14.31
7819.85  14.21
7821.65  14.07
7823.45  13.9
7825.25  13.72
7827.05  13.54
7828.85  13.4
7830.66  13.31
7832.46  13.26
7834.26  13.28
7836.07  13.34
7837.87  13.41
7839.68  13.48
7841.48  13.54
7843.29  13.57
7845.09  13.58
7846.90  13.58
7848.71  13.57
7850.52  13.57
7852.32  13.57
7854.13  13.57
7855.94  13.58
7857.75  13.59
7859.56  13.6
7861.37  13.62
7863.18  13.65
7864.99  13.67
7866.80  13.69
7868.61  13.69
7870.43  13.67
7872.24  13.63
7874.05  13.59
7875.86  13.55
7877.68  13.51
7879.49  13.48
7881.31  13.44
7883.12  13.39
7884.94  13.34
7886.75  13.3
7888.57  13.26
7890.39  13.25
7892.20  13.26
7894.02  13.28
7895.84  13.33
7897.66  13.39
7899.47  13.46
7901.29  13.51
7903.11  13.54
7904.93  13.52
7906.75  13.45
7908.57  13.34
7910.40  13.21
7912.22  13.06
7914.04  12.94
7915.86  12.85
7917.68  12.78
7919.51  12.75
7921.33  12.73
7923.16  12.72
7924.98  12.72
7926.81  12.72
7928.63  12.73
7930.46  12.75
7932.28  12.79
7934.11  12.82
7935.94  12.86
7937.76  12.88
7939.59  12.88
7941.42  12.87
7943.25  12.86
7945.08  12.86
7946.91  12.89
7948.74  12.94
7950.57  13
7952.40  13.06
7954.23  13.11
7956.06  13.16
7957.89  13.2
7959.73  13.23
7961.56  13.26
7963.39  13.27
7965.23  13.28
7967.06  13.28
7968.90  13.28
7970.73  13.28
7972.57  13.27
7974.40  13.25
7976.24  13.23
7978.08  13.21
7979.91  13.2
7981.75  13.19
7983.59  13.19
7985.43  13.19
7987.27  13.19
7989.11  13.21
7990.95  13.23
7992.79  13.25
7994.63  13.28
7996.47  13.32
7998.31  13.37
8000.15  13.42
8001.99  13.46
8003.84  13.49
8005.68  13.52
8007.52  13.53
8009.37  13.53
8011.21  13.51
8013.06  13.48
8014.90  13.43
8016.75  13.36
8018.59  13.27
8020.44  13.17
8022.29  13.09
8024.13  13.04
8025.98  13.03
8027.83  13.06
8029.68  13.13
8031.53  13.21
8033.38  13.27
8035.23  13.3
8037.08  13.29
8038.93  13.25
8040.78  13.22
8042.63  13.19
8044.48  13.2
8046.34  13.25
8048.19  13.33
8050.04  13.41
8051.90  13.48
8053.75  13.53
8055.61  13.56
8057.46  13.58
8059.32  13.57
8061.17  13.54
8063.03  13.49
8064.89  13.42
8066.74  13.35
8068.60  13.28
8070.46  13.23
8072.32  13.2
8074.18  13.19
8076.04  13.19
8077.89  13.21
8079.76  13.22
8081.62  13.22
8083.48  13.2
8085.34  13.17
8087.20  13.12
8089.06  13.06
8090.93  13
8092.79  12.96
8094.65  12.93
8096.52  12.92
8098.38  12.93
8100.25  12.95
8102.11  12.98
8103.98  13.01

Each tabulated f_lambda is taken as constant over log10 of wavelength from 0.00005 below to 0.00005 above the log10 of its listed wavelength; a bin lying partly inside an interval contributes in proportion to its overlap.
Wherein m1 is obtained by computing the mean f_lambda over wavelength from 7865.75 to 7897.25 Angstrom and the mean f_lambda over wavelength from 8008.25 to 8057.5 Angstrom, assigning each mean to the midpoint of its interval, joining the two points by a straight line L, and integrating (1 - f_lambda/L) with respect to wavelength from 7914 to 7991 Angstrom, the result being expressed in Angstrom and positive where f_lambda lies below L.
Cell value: 2.0 Angstrom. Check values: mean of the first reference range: 13.4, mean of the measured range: 13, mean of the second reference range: 13.3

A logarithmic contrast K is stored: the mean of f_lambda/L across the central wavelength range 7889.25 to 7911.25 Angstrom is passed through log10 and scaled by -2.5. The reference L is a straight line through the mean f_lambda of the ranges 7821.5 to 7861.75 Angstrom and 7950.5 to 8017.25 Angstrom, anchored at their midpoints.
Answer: 0.01 mag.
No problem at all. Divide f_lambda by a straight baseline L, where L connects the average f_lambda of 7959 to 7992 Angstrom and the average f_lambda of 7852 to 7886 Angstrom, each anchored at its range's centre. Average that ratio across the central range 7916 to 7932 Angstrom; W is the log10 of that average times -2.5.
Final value 0.05 mag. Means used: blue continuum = 13.6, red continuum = 13.2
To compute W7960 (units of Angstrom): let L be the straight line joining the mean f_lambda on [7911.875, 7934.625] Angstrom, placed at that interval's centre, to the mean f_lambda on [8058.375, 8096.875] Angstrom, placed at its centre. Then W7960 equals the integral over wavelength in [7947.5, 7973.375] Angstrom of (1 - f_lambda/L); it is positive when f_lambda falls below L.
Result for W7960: -0.6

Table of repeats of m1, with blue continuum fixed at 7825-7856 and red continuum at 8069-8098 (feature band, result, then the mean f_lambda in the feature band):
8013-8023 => -0.05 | 13.3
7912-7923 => 0.44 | 12.8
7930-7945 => 0.56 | 12.8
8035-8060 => -0.37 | 13.4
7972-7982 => 0.04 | 13.2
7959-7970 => 0.03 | 13.3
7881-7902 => 0.10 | 13.4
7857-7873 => -0.23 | 13.6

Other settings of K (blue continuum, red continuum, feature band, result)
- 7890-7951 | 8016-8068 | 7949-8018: -0.009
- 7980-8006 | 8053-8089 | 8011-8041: 0.006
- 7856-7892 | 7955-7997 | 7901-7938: 0.034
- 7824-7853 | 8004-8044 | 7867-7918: 0.005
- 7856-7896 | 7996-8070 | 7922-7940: 0.055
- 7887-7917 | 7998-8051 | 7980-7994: 0.008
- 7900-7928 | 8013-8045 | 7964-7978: -0.010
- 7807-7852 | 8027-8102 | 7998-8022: -0.005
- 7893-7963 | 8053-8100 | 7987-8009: -0.019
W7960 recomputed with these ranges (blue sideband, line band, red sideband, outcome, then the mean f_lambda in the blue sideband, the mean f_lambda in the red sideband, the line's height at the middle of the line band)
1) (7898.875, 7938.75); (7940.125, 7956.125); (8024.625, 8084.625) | 0.1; 13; 13.3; 13.1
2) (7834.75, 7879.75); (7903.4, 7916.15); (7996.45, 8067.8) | 0.3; 13.6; 13.4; 13.5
